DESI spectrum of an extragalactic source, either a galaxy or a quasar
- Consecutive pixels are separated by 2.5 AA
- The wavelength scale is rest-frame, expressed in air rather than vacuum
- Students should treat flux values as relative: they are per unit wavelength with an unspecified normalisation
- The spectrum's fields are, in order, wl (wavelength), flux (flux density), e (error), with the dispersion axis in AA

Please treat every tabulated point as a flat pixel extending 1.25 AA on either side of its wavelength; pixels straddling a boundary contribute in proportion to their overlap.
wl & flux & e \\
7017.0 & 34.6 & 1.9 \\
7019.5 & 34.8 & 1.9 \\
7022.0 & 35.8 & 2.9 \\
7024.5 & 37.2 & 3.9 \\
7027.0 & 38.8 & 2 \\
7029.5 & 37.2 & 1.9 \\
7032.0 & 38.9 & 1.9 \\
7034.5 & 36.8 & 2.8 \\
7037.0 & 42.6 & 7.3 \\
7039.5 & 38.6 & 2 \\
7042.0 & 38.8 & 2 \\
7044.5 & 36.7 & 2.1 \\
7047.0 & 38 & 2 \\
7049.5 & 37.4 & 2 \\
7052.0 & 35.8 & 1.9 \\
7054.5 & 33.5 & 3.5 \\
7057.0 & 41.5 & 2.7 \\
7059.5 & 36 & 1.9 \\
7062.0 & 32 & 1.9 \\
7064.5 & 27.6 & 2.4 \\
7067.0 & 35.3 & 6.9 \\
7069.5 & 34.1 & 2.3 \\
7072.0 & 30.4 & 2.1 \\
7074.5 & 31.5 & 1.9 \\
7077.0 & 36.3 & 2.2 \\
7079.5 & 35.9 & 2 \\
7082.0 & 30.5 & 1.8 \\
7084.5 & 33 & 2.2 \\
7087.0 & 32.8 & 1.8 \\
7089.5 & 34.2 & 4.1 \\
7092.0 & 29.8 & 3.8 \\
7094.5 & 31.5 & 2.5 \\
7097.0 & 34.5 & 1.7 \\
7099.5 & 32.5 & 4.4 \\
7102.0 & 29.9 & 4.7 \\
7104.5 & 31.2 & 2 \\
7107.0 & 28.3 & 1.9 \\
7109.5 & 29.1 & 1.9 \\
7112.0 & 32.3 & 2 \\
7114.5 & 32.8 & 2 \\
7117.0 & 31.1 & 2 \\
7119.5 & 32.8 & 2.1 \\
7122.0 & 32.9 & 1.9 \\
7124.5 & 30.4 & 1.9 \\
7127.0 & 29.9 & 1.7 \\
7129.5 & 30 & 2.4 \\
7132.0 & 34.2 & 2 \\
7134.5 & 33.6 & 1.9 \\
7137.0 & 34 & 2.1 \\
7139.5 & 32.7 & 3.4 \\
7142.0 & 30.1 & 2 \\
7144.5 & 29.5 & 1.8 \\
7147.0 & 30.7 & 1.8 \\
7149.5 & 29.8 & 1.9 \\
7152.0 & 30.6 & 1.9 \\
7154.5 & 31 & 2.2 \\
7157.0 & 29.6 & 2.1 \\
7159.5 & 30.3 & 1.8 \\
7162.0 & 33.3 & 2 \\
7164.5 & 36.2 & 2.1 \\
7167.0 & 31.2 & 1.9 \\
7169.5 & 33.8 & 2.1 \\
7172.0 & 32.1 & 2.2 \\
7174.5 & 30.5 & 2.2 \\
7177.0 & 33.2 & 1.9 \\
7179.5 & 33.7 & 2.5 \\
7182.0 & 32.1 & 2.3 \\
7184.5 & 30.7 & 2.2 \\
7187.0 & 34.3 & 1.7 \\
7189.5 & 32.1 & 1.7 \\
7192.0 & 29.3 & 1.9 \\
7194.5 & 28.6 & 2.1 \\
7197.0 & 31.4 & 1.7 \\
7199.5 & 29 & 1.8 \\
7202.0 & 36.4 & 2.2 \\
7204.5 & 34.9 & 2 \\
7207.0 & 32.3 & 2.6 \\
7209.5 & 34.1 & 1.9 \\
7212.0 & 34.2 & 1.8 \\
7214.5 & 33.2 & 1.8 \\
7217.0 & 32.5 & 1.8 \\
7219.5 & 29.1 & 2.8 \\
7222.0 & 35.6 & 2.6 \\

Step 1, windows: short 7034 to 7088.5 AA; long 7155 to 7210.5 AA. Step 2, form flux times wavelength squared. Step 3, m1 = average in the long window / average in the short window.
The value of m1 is 0.95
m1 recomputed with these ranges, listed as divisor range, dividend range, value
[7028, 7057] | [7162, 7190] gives 0.90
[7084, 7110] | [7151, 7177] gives 1.03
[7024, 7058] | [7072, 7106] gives 0.87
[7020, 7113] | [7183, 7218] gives 0.97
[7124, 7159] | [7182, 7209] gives 1.04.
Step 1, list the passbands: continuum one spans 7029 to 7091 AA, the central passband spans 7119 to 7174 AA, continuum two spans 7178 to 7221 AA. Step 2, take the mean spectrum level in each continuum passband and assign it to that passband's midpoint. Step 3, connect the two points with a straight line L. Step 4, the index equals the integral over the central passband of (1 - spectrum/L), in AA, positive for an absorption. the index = 2.8 AA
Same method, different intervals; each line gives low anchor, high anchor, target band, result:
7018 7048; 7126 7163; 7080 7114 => 2.4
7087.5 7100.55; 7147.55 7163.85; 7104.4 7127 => 0.6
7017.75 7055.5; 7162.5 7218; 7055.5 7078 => 1.6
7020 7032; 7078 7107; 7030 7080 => -1.2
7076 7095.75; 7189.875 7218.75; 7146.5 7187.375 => 0.7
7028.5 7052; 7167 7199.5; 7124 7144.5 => 1.3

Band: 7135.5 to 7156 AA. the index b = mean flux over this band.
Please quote 31.1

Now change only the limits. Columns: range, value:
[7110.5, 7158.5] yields 31.5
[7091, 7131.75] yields 31.3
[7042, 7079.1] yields 34.9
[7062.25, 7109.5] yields 32.1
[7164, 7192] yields 32.5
